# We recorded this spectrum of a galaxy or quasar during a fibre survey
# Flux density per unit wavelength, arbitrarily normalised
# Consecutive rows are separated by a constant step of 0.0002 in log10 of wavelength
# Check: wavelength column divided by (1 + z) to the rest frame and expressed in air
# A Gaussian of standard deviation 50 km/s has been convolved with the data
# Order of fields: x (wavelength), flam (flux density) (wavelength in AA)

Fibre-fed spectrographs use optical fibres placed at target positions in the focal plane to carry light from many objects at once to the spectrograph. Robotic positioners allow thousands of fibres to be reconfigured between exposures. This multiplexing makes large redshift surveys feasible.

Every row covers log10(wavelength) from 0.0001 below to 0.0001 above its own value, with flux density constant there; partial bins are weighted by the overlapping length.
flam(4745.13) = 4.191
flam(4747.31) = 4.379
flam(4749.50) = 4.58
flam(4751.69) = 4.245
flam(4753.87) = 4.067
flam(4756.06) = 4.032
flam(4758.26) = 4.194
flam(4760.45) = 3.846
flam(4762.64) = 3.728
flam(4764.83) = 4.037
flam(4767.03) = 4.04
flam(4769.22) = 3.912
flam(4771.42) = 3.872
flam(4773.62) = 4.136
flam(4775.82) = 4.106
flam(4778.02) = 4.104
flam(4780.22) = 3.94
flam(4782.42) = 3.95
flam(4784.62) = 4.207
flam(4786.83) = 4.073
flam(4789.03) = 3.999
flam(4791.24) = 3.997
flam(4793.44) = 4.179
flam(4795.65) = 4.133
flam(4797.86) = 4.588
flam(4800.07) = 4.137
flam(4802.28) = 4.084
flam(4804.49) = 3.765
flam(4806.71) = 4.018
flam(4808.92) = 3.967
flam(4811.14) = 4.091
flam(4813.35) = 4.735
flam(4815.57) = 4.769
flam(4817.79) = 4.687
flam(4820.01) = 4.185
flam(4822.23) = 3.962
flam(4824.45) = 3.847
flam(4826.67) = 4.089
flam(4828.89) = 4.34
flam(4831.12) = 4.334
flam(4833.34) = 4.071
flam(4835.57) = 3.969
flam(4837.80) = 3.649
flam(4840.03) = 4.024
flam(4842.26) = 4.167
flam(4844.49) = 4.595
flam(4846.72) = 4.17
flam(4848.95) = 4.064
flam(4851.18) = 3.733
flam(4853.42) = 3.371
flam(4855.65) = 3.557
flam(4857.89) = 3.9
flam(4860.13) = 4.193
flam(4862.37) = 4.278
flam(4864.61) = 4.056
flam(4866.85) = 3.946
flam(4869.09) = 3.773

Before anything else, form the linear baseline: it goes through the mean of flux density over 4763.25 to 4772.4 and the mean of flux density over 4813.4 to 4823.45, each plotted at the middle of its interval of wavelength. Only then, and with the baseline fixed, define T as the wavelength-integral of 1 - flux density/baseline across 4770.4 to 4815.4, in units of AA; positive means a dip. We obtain 0.7 AA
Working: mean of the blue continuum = 3.95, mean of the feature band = 4.12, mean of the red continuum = 4.43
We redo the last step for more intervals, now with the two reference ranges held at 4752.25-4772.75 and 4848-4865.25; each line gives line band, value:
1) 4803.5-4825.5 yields -1.55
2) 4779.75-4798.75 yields -0.80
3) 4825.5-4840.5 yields -0.61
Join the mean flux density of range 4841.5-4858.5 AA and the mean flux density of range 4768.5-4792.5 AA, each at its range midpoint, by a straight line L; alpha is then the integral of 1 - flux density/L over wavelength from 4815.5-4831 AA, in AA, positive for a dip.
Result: -1.0 AA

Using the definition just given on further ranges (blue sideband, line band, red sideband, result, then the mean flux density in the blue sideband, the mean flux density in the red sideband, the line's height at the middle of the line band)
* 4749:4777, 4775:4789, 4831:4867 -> -0.1 AA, 4.05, 4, 4.04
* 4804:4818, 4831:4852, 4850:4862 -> -0.7 AA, 4.29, 3.78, 3.95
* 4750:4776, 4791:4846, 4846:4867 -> -3.0 AA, 4.03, 3.92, 3.96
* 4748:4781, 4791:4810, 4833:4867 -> -0.3 AA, 4.06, 3.98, 4.03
